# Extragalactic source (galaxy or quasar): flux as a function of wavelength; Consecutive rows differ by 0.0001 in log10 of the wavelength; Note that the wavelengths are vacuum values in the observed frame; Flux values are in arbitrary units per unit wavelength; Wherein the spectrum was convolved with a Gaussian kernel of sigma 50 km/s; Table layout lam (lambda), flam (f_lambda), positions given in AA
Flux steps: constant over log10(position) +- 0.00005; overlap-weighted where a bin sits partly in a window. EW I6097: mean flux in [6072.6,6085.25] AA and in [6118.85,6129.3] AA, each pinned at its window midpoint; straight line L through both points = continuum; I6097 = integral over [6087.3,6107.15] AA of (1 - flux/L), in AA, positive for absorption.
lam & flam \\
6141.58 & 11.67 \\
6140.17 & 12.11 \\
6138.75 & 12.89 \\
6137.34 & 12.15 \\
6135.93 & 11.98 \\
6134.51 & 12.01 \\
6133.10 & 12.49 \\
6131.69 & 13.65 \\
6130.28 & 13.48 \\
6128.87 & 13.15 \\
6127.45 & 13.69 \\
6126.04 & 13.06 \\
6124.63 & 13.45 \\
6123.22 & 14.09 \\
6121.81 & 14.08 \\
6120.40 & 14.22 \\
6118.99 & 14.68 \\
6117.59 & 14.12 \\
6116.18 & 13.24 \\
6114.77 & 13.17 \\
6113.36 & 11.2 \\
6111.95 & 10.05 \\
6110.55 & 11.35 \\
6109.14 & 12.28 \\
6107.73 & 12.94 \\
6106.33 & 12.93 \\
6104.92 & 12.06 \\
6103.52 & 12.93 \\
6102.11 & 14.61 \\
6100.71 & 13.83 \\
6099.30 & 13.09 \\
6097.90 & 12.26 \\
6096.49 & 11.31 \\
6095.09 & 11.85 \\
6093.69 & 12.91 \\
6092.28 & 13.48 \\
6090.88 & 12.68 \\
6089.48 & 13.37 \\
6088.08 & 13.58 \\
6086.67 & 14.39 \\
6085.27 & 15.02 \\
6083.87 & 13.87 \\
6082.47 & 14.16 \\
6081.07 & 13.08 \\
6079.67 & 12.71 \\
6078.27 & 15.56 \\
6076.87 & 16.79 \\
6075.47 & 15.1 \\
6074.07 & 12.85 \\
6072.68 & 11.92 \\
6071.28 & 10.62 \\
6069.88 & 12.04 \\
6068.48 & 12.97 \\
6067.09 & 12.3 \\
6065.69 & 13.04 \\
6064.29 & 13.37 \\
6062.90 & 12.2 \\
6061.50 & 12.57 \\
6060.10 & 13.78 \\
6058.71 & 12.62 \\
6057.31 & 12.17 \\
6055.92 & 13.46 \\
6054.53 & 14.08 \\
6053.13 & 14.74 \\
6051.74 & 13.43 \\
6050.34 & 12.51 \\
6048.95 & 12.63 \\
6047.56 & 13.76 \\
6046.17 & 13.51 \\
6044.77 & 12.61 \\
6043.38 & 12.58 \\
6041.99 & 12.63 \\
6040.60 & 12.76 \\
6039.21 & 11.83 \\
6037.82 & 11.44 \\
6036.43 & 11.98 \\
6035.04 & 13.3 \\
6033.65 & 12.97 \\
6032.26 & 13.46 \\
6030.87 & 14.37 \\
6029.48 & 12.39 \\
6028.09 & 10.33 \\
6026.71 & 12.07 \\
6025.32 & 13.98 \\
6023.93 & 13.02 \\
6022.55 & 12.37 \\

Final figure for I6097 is 1.5 AA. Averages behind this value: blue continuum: 14.2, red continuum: 13.8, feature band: 12.9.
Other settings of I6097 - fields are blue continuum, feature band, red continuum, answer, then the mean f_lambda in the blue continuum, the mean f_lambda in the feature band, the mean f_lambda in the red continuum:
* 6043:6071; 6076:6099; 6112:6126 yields -0.7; 13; 13.6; 13.4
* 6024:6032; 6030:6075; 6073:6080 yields 2.6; 12.7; 12.8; 14.6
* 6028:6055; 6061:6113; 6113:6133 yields 0.9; 12.9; 13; 13.5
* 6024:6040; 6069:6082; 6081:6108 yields -0.4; 12.6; 13.4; 13.2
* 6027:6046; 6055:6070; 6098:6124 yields -0.1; 12.5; 12.8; 13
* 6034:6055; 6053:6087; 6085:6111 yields -1.2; 12.9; 13.4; 13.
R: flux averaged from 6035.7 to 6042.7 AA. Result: 12.1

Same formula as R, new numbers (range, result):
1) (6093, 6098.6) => 12.1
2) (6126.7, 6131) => 13.4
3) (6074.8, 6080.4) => 15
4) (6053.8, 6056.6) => 13.8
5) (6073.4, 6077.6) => 14.9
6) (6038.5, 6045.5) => 12.5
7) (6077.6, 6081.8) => 13.8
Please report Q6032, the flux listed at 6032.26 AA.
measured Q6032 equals 13.46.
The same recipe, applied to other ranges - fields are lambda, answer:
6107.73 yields 12.94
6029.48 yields 12.39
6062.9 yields 12.2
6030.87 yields 14.37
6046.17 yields 13.51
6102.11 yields 14.61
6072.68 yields 11.92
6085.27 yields 15.02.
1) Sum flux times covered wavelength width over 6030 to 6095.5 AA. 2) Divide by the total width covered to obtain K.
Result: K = 13.2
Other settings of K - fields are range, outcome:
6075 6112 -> 13.3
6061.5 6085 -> 13.3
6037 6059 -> 12.9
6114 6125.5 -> 13.9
